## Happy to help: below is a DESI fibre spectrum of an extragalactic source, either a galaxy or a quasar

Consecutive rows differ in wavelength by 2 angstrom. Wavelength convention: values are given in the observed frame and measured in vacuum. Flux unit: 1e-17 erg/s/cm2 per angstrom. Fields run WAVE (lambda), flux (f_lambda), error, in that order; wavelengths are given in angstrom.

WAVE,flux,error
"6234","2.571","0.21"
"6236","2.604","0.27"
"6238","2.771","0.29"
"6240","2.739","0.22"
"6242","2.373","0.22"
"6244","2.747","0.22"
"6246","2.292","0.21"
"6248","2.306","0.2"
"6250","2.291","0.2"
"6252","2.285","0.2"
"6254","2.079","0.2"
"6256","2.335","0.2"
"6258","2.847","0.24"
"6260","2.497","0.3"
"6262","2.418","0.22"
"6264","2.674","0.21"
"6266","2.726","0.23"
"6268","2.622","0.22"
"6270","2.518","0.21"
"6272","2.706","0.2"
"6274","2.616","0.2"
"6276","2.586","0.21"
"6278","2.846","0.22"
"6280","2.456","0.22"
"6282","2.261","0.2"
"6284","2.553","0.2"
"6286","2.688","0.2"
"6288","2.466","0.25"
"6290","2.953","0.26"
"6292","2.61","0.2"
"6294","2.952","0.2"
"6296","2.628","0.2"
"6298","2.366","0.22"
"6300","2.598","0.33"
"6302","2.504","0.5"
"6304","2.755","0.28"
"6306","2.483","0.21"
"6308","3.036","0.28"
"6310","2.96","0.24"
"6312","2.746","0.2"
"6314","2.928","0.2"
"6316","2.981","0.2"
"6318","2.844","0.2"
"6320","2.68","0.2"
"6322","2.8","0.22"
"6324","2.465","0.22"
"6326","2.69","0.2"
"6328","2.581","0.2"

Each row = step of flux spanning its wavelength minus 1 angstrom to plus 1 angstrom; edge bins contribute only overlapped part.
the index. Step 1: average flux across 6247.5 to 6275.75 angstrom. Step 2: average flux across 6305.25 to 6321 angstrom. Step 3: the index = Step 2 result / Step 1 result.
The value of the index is 1.14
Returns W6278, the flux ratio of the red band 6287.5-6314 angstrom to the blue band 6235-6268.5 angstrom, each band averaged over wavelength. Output 1.08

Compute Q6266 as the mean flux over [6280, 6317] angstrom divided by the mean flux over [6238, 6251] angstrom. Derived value 1.1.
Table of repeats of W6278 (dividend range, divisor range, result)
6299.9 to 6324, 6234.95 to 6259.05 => 1.12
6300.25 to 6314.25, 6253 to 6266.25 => 1.10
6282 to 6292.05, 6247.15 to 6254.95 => 1.17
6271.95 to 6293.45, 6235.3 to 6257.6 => 1.07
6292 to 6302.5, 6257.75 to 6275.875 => 1.00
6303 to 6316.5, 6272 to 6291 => 1.09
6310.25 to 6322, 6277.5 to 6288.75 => 1.12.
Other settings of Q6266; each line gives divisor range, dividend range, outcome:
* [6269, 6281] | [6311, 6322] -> 1.08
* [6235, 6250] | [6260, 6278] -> 1.03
